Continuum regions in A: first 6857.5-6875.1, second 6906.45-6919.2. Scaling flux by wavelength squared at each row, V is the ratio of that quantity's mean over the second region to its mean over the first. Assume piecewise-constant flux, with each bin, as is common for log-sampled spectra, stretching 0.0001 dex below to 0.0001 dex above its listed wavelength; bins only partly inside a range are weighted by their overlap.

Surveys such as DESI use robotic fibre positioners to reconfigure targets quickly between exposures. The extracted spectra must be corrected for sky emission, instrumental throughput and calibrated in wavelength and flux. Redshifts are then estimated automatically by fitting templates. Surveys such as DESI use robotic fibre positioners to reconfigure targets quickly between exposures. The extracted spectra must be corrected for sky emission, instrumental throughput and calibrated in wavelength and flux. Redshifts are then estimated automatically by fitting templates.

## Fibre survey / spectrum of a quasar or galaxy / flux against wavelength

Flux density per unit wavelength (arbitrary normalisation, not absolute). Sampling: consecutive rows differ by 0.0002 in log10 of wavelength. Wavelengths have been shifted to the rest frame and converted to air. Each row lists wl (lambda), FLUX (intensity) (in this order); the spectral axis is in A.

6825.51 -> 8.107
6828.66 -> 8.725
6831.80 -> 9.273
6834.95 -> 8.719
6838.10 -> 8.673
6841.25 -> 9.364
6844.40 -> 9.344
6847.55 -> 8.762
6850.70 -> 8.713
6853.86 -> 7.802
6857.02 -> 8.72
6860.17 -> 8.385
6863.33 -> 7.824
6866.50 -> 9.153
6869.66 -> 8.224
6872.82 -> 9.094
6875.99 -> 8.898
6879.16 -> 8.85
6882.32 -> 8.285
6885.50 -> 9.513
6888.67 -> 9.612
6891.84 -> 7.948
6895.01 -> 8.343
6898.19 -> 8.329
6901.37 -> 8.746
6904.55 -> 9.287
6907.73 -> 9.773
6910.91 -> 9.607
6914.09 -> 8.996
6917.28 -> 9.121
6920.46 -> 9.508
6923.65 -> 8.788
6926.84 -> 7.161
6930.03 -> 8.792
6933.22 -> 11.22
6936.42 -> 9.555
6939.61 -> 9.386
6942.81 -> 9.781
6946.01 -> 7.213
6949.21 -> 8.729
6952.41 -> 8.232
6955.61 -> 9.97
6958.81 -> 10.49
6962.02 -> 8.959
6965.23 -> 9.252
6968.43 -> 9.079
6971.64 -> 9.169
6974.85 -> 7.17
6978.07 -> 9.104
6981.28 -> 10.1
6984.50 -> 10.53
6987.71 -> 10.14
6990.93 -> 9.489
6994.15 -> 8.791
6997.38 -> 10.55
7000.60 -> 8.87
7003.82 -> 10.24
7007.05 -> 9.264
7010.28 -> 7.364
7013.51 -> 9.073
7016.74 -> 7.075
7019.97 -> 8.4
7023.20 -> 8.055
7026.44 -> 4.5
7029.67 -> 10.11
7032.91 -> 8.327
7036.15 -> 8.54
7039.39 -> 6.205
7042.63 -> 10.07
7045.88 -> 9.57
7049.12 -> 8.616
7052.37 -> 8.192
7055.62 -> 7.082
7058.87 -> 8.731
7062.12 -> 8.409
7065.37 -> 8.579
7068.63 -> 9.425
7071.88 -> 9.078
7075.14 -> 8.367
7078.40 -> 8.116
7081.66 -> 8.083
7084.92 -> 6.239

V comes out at 1.11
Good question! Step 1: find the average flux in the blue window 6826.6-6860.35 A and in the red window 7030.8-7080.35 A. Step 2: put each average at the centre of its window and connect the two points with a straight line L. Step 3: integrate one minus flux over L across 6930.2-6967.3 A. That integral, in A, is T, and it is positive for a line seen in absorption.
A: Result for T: -2.92 A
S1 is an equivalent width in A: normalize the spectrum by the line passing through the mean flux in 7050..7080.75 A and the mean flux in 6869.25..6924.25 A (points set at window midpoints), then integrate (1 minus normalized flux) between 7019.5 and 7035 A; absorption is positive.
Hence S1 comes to 1.3 A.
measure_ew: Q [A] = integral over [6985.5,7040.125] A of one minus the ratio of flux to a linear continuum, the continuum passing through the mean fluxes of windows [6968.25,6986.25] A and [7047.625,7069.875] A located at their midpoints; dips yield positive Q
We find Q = 1.8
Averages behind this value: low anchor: 9.21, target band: 8.59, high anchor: 8.41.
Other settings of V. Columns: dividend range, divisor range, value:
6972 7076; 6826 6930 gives 1.03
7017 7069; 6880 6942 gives 0.95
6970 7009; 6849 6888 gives 1.13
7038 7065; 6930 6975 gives 0.94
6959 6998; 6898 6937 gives 1.04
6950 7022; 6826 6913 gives 1.07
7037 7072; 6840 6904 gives 1.03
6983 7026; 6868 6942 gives 1.02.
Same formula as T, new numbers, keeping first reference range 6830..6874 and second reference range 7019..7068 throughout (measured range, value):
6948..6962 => -1.4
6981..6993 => -2.3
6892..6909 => -0.4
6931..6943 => -2.0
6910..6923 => -1.1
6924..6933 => -0.1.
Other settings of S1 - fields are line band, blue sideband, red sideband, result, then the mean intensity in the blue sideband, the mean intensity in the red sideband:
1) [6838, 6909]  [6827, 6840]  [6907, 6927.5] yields 1.43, 8.85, 9.05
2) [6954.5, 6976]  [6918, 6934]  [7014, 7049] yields -1.24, 8.99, 8.14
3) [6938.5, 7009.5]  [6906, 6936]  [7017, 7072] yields -3.61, 9.23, 8.3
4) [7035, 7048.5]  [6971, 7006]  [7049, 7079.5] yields 0.24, 9.47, 8.46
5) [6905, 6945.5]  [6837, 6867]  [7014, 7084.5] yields -3.56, 8.66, 8.24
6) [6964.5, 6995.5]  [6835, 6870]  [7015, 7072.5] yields -3.30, 8.65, 8.27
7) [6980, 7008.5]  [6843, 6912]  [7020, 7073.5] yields -4.35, 8.78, 8.35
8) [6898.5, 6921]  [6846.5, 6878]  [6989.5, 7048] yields -1.74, 8.56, 8.58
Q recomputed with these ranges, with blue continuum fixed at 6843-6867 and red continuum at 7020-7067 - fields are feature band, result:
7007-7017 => 0.12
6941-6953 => -0.19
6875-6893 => -0.77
